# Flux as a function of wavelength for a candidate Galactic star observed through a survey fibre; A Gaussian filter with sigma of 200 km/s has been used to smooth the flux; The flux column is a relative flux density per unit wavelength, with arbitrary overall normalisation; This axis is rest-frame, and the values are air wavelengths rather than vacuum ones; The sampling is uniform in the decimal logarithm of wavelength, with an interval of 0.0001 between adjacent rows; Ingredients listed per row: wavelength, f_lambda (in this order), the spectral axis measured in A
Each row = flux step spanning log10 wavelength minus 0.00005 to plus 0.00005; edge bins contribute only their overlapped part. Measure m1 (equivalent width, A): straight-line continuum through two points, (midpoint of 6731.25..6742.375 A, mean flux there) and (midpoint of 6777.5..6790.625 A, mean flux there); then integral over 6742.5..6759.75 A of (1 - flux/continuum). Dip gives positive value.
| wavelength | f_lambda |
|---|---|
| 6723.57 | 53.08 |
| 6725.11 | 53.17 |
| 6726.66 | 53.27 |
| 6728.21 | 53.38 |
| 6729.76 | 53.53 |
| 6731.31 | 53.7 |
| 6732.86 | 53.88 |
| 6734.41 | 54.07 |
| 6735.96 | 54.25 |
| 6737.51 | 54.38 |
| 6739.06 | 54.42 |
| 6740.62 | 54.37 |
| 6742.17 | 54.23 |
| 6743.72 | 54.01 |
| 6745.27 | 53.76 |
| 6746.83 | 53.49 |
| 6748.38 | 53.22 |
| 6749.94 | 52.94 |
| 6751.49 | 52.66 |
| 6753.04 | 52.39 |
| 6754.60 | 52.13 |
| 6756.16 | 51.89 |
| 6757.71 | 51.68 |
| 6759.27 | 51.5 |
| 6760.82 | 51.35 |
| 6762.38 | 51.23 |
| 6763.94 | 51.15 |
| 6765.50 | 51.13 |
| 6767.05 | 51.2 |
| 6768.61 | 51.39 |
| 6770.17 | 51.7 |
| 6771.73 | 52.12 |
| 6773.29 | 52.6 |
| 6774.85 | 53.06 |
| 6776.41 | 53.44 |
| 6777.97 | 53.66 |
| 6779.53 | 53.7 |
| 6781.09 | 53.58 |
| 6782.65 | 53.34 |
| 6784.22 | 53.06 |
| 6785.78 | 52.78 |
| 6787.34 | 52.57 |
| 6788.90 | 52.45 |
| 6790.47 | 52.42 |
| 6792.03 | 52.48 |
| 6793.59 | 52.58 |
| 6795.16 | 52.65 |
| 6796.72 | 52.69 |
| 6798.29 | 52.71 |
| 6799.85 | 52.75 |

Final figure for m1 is 0.3 A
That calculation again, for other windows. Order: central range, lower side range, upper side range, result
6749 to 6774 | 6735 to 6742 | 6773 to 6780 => 0.88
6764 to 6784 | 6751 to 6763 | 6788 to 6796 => -0.14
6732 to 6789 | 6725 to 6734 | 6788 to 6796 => 0.21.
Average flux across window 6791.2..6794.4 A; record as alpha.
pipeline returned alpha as 52.6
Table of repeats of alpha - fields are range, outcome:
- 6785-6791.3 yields 52.6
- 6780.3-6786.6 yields 53.2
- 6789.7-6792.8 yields 52.5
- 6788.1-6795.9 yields 52.5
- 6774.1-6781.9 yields 53.5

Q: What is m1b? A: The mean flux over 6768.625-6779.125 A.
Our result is 52.7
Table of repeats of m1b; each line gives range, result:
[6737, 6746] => 54.2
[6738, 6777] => 52.5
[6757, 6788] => 52.3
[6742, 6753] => 53.4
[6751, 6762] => 51.9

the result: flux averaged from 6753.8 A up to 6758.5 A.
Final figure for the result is 51.8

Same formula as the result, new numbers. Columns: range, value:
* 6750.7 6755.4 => 52.4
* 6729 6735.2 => 53.8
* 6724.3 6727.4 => 53.3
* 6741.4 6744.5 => 54.2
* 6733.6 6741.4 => 54.3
